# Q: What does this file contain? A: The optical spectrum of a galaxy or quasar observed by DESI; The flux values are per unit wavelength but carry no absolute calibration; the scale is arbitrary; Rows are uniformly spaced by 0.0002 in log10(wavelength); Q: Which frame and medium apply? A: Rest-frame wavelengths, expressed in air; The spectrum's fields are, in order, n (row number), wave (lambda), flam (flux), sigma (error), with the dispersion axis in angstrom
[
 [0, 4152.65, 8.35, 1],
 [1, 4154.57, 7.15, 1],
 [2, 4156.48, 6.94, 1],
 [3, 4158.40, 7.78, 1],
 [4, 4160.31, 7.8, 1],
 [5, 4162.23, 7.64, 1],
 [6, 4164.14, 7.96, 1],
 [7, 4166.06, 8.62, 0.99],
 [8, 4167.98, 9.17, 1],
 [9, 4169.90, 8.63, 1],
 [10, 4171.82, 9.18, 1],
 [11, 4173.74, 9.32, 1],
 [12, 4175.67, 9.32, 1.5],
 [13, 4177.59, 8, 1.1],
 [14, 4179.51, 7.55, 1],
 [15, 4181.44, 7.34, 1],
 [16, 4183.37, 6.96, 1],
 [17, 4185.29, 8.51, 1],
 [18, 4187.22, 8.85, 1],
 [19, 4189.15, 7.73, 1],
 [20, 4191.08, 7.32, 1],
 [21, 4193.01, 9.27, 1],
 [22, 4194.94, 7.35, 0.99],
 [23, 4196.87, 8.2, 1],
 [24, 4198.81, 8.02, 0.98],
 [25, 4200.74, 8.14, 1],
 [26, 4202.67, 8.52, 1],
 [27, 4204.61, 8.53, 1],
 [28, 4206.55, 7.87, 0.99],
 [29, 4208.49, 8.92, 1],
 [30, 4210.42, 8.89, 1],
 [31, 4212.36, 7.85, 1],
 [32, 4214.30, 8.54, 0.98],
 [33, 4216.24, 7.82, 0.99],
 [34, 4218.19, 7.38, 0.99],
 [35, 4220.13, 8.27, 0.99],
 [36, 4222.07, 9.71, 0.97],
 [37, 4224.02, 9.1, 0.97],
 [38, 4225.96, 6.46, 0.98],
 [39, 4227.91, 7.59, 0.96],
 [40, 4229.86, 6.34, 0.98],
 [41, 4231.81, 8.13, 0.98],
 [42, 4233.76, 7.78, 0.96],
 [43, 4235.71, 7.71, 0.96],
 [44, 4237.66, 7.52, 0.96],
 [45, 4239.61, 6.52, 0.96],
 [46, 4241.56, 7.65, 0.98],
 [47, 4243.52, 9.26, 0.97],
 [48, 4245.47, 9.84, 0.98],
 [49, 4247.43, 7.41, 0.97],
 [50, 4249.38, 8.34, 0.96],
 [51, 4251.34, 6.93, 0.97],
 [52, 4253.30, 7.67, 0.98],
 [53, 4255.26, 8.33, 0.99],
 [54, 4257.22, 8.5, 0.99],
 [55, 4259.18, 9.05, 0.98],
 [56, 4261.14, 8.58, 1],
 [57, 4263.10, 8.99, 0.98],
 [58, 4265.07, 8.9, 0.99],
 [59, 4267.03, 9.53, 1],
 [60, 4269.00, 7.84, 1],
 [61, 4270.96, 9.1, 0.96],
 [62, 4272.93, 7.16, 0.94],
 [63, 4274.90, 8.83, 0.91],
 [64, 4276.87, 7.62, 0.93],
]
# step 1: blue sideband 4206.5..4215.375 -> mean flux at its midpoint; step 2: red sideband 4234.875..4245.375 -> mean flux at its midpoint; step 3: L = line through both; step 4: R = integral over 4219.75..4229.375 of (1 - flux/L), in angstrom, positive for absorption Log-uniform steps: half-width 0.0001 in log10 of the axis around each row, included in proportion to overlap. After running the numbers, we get 0.1 angstrom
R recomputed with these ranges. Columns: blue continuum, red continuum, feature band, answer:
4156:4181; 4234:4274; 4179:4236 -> 1.7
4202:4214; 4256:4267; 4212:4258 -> 3.7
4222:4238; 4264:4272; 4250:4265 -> 0.3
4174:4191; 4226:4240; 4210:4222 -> -1.0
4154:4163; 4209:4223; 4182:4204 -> -0.2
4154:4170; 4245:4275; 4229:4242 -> 1.4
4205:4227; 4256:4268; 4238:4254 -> 1.4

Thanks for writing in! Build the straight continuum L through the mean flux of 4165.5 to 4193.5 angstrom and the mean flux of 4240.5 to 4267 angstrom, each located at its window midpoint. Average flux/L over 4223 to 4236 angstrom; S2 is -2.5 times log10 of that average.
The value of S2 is 0.11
